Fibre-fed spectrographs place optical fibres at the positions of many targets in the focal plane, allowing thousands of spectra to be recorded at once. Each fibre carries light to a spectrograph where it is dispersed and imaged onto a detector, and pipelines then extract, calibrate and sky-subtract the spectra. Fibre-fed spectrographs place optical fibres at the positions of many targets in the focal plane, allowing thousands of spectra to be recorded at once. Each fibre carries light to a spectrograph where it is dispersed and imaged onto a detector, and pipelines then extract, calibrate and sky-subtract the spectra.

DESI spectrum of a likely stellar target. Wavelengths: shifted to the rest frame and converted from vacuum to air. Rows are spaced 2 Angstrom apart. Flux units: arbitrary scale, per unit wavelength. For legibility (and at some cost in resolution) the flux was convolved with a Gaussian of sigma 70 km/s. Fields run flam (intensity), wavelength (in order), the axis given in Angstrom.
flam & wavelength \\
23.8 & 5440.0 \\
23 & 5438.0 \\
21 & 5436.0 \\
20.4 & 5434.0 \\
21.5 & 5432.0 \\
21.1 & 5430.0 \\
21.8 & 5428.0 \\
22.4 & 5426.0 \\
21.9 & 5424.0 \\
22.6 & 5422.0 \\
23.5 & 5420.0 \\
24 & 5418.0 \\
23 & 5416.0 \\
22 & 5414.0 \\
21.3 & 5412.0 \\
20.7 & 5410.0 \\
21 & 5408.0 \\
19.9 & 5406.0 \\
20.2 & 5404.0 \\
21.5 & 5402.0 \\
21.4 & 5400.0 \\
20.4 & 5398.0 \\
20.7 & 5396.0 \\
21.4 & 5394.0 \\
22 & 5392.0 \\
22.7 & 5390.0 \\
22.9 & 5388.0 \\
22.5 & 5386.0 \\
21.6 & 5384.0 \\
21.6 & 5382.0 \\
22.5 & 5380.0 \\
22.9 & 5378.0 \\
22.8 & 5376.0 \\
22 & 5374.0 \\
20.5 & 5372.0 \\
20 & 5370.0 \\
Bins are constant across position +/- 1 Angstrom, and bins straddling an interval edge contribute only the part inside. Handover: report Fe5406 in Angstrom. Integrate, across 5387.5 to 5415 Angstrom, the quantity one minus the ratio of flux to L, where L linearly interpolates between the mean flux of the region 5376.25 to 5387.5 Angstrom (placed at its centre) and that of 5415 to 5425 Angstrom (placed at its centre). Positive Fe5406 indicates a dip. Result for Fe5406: 1.68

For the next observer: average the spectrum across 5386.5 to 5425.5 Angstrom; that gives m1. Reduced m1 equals 21.8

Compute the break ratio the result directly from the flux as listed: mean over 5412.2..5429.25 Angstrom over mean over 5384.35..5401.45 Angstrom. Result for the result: 1.0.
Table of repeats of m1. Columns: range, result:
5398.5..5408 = 20.8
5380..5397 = 22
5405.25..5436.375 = 21.8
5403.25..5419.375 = 21.6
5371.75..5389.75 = 22.2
